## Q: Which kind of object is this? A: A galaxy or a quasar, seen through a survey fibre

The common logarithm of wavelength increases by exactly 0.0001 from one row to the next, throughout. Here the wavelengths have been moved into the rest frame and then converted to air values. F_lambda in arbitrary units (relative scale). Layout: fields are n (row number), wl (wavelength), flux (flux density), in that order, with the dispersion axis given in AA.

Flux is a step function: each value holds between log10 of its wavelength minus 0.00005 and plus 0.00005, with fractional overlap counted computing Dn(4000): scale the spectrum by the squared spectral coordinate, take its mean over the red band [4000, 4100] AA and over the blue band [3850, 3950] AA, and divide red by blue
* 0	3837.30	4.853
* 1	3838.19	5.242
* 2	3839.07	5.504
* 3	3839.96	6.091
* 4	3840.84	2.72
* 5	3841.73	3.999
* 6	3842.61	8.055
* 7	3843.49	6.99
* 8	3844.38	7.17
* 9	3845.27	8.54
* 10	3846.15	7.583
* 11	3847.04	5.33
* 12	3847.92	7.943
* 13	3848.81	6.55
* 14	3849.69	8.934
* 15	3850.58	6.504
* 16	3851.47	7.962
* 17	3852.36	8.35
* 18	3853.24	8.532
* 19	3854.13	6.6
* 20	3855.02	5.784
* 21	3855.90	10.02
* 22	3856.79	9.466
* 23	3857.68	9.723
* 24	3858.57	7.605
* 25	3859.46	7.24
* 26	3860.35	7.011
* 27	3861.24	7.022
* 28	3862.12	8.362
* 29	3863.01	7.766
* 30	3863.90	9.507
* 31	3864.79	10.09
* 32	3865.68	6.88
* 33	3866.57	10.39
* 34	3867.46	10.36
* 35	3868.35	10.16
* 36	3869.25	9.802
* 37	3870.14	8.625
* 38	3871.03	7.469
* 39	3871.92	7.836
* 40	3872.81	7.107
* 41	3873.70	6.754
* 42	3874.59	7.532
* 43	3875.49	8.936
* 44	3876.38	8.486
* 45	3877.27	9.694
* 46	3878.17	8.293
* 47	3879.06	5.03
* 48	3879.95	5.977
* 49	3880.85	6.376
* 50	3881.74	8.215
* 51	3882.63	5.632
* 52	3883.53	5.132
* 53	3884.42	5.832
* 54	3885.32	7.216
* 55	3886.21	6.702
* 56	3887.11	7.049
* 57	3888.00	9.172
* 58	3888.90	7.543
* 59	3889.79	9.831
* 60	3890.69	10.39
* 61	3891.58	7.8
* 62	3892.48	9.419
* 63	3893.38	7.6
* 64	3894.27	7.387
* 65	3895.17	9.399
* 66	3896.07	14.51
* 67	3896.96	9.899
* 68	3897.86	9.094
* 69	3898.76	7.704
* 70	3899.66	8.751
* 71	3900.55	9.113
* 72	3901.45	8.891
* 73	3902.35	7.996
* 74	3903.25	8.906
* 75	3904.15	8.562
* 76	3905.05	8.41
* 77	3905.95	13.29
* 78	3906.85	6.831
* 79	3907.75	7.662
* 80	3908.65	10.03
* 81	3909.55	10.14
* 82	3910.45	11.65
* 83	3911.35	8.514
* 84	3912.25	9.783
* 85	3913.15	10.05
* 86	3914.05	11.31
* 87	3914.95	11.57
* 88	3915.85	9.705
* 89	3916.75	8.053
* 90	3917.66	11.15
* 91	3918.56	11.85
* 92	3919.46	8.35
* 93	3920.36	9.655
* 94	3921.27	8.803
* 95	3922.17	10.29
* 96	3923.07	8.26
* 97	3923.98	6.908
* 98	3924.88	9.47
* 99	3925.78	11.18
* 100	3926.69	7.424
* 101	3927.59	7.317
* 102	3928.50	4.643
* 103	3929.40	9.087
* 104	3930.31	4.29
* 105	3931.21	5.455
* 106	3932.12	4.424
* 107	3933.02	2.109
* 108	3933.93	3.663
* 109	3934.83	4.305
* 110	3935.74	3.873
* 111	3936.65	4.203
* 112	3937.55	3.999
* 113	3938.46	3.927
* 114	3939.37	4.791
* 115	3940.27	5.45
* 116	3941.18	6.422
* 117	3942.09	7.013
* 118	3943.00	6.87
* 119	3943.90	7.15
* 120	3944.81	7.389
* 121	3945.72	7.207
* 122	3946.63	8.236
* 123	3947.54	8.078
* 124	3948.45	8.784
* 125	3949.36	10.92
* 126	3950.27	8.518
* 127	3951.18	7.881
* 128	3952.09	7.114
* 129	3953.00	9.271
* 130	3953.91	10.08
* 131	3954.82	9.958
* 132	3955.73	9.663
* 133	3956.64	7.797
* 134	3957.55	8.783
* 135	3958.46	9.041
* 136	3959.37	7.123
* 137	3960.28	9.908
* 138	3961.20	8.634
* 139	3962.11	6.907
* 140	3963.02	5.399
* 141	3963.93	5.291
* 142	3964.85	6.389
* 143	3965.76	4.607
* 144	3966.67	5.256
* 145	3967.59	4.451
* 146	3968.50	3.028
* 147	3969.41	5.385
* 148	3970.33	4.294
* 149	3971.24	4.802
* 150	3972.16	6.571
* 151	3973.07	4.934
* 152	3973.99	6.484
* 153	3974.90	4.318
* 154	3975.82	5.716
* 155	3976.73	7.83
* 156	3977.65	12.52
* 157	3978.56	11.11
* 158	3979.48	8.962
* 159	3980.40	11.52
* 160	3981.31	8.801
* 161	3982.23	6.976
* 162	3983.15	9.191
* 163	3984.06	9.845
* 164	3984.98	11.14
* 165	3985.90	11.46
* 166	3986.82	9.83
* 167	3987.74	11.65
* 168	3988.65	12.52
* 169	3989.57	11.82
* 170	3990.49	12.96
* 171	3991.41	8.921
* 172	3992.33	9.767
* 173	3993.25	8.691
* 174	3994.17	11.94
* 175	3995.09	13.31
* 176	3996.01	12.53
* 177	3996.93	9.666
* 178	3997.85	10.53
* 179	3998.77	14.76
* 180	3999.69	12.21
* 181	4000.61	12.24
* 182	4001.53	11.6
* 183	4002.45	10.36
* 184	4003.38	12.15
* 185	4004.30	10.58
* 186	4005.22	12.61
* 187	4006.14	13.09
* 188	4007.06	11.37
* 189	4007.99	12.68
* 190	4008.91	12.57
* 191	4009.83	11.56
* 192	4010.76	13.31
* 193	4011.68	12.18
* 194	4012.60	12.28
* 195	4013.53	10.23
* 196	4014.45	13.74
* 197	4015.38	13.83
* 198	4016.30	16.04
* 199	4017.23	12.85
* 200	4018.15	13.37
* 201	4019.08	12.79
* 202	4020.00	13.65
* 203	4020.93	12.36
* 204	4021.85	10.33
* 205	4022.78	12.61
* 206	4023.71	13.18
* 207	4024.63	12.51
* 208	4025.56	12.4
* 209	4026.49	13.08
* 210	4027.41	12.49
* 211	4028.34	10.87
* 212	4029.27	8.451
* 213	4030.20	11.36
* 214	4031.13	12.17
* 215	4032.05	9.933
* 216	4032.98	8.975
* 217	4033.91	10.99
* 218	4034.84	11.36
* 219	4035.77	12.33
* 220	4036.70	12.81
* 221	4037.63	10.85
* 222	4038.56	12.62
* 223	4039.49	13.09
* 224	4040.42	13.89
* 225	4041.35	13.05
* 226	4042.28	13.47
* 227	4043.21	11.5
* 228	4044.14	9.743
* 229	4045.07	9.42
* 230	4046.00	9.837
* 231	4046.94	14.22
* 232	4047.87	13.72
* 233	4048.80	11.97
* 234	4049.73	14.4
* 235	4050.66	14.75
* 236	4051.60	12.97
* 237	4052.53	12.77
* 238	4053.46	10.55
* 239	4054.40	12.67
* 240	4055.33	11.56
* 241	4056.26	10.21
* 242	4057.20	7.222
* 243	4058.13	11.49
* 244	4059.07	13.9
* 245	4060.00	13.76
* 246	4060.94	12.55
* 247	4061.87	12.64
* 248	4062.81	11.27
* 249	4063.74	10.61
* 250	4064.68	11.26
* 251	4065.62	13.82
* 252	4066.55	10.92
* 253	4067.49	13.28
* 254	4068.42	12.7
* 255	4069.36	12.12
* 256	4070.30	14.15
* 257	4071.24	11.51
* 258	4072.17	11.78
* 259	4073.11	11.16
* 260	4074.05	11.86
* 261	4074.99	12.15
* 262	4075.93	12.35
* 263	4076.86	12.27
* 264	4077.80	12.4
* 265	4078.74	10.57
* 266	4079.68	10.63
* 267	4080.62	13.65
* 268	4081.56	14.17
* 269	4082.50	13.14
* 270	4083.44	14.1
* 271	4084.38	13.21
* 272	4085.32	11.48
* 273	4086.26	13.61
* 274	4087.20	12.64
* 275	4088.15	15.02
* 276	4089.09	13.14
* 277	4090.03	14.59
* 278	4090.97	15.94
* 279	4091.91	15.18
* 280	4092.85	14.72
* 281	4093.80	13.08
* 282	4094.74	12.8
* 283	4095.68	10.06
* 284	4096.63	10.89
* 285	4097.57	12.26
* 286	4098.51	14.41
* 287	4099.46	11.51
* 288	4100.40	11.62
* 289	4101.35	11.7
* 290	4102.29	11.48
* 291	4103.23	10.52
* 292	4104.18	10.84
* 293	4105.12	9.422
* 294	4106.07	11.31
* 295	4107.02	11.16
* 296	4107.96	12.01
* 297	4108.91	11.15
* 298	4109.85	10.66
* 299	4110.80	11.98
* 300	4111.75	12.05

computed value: 1.66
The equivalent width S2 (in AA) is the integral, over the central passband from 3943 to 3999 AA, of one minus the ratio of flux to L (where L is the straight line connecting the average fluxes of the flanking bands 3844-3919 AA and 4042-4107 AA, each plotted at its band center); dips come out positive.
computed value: 9.45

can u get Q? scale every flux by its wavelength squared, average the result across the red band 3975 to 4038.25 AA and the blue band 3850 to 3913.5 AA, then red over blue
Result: 1.45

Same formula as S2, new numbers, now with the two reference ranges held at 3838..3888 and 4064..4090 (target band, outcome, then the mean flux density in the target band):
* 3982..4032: -3.98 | 11.8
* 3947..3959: 0.93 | 8.9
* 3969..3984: 3.95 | 7.54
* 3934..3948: 5.25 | 5.87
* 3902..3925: -2.12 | 9.51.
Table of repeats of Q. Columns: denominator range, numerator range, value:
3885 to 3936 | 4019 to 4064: 1.51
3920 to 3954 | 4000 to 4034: 1.82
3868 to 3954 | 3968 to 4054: 1.46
